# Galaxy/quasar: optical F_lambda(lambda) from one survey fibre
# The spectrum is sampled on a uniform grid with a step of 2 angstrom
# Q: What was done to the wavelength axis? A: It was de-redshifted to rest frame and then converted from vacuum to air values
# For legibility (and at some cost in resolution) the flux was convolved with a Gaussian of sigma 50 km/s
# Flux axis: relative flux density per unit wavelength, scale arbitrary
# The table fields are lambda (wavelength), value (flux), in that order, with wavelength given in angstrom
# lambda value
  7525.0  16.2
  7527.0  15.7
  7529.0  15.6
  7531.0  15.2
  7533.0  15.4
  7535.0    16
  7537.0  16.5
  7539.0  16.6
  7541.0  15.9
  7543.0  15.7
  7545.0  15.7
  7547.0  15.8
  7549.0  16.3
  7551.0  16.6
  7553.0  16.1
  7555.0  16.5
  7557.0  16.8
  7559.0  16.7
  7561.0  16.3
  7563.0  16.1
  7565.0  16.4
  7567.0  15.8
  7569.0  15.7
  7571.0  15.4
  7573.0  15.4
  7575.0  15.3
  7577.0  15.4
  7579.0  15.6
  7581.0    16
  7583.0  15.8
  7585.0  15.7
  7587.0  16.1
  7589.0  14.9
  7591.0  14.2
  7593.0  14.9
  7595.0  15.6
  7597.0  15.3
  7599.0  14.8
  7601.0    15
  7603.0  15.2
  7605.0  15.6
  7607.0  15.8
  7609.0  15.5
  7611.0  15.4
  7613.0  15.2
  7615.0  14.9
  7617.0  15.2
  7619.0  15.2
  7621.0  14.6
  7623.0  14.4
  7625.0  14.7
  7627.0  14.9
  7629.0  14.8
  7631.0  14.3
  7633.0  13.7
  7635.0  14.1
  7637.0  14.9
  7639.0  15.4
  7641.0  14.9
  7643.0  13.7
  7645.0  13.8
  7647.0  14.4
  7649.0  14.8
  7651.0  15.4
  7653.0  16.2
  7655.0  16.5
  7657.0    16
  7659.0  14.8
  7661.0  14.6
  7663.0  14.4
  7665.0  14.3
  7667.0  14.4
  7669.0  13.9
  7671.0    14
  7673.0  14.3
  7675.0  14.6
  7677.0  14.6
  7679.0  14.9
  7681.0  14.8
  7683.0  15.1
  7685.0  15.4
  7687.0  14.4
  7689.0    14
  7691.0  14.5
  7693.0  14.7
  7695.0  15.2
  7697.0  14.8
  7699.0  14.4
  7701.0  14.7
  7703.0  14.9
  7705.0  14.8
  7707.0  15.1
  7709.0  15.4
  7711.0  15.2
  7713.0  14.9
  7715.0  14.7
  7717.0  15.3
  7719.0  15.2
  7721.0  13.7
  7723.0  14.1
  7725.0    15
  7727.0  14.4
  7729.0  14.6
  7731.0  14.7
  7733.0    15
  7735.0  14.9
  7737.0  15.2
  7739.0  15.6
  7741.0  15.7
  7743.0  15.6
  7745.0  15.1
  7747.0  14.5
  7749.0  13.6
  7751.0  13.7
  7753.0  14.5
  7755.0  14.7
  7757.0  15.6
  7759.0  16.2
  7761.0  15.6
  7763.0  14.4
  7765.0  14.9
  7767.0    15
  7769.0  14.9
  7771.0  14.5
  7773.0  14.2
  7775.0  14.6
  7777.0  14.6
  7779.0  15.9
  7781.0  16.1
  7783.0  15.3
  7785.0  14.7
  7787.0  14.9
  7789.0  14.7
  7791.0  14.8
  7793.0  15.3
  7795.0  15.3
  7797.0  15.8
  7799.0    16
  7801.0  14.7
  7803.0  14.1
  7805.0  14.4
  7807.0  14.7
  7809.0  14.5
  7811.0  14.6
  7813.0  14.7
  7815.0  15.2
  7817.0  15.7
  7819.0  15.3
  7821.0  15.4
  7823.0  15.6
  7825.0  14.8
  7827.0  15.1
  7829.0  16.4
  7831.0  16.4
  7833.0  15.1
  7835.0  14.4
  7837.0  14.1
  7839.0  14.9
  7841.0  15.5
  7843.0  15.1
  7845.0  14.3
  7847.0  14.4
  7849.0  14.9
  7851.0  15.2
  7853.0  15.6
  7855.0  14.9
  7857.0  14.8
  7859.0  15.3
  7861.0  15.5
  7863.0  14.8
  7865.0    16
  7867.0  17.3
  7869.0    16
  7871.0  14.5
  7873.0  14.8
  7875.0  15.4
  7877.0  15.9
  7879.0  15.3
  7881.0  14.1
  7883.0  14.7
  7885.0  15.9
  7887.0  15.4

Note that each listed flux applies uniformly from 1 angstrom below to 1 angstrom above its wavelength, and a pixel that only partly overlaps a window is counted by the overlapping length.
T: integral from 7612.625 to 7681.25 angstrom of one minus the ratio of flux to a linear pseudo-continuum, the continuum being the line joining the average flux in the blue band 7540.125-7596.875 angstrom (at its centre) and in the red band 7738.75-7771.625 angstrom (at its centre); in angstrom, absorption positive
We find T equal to 3.2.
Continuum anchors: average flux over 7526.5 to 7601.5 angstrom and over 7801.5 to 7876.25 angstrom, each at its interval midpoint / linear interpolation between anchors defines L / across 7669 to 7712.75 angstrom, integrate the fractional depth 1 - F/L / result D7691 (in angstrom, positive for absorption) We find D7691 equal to 2.1 angstrom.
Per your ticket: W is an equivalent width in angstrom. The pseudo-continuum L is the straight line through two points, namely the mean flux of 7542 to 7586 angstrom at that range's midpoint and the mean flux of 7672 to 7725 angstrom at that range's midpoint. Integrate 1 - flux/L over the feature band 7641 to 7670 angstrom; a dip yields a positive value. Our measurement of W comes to 0.7 angstrom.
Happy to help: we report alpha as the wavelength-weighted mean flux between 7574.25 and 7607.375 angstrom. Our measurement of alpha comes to 15.4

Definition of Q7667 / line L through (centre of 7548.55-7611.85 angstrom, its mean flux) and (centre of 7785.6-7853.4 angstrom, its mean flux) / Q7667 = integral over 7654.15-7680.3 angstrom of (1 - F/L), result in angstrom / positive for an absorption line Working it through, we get 1.3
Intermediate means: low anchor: 15.7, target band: 14.7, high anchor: 15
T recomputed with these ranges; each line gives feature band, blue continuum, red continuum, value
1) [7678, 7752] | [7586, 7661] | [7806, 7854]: 1.12 angstrom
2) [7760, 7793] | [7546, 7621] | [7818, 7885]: 0.81 angstrom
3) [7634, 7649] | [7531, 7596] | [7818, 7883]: 1.14 angstrom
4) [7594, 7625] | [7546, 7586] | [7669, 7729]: 0.81 angstrom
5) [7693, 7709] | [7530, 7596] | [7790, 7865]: 0.59 angstrom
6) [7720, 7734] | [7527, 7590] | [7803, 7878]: 0.87 angstrom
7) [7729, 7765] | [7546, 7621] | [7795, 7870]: 0.86 angstrom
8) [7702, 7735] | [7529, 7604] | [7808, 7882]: 1.33 angstrom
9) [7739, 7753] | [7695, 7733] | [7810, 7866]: 0.12 angstrom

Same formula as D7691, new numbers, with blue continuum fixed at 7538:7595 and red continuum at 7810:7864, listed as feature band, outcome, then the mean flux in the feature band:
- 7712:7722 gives 0.4 angstrom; 14.8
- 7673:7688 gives 0.7 angstrom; 14.8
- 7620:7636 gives 1.3 angstrom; 14.4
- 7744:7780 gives 1.2 angstrom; 14.8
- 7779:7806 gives 0.2 angstrom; 15.1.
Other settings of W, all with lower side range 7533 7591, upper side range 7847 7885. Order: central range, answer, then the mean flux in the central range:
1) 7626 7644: 1.42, 14.5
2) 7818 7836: -0.04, 15.4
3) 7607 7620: 0.44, 15.3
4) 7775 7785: 0.09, 15.3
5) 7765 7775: 0.52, 14.7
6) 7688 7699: 0.72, 14.6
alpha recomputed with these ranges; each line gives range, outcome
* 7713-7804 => 14.9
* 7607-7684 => 14.8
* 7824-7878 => 15.2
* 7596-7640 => 14.9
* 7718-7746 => 14.9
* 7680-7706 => 14.7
